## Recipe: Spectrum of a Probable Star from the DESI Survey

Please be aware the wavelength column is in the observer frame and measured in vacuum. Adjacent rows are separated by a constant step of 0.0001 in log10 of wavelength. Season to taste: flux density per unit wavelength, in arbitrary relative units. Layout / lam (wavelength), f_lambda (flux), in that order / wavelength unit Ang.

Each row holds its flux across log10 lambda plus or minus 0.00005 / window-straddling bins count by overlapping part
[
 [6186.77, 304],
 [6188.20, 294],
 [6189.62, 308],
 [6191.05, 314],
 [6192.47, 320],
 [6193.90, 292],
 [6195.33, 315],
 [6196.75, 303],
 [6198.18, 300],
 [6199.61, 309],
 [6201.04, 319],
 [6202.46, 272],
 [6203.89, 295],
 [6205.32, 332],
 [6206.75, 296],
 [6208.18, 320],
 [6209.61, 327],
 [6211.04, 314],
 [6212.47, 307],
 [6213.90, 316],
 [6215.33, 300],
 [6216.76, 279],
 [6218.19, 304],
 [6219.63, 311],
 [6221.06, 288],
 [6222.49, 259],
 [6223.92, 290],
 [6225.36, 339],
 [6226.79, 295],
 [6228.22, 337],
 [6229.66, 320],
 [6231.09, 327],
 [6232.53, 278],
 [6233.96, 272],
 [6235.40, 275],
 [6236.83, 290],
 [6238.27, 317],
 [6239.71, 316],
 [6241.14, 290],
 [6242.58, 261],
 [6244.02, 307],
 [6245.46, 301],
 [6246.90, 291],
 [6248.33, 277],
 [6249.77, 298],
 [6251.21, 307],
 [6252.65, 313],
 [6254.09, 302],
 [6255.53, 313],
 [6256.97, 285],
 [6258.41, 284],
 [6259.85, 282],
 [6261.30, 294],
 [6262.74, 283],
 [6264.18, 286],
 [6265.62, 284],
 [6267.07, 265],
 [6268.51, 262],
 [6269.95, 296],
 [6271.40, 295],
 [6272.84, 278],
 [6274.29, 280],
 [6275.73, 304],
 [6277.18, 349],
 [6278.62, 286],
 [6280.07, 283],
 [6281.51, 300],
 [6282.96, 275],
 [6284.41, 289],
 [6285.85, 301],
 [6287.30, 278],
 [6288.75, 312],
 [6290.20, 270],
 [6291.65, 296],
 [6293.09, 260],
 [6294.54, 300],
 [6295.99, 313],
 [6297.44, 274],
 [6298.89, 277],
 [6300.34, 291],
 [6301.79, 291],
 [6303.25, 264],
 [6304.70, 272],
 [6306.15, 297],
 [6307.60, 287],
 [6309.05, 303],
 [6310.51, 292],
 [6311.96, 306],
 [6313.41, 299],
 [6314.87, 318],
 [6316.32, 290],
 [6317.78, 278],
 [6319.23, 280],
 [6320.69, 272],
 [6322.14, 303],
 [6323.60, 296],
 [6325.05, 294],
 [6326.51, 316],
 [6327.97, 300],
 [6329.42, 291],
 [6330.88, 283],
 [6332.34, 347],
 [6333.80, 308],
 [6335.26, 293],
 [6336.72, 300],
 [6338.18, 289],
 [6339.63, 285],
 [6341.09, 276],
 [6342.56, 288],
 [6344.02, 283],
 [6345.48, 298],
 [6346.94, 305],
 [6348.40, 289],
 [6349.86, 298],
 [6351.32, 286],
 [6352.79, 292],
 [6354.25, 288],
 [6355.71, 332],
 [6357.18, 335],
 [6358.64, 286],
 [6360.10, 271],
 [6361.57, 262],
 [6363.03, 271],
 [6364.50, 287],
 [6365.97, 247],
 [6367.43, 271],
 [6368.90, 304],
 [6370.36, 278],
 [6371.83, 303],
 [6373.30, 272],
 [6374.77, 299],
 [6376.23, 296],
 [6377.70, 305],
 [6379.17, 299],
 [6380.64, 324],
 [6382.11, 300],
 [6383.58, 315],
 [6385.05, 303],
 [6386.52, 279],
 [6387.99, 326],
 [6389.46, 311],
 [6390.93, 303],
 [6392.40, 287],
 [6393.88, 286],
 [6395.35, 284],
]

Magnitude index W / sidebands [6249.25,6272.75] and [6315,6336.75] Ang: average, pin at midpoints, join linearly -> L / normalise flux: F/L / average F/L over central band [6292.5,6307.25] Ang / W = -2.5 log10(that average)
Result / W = 0.04 mag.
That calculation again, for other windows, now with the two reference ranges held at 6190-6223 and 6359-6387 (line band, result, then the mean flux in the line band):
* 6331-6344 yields -0.02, 297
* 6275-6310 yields 0.02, 291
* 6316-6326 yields 0.02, 288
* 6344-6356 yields -0.02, 296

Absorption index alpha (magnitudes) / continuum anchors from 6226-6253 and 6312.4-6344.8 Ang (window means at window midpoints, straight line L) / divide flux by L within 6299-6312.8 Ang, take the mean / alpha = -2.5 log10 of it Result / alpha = 0.026 mag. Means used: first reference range 298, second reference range 295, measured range 289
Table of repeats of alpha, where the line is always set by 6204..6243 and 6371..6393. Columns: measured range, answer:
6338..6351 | 0.04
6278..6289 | 0.05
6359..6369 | 0.11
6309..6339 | 0.01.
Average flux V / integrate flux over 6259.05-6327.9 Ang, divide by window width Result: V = 290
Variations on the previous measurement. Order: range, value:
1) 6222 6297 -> 294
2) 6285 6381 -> 292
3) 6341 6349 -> 291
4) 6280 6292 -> 289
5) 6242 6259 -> 295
